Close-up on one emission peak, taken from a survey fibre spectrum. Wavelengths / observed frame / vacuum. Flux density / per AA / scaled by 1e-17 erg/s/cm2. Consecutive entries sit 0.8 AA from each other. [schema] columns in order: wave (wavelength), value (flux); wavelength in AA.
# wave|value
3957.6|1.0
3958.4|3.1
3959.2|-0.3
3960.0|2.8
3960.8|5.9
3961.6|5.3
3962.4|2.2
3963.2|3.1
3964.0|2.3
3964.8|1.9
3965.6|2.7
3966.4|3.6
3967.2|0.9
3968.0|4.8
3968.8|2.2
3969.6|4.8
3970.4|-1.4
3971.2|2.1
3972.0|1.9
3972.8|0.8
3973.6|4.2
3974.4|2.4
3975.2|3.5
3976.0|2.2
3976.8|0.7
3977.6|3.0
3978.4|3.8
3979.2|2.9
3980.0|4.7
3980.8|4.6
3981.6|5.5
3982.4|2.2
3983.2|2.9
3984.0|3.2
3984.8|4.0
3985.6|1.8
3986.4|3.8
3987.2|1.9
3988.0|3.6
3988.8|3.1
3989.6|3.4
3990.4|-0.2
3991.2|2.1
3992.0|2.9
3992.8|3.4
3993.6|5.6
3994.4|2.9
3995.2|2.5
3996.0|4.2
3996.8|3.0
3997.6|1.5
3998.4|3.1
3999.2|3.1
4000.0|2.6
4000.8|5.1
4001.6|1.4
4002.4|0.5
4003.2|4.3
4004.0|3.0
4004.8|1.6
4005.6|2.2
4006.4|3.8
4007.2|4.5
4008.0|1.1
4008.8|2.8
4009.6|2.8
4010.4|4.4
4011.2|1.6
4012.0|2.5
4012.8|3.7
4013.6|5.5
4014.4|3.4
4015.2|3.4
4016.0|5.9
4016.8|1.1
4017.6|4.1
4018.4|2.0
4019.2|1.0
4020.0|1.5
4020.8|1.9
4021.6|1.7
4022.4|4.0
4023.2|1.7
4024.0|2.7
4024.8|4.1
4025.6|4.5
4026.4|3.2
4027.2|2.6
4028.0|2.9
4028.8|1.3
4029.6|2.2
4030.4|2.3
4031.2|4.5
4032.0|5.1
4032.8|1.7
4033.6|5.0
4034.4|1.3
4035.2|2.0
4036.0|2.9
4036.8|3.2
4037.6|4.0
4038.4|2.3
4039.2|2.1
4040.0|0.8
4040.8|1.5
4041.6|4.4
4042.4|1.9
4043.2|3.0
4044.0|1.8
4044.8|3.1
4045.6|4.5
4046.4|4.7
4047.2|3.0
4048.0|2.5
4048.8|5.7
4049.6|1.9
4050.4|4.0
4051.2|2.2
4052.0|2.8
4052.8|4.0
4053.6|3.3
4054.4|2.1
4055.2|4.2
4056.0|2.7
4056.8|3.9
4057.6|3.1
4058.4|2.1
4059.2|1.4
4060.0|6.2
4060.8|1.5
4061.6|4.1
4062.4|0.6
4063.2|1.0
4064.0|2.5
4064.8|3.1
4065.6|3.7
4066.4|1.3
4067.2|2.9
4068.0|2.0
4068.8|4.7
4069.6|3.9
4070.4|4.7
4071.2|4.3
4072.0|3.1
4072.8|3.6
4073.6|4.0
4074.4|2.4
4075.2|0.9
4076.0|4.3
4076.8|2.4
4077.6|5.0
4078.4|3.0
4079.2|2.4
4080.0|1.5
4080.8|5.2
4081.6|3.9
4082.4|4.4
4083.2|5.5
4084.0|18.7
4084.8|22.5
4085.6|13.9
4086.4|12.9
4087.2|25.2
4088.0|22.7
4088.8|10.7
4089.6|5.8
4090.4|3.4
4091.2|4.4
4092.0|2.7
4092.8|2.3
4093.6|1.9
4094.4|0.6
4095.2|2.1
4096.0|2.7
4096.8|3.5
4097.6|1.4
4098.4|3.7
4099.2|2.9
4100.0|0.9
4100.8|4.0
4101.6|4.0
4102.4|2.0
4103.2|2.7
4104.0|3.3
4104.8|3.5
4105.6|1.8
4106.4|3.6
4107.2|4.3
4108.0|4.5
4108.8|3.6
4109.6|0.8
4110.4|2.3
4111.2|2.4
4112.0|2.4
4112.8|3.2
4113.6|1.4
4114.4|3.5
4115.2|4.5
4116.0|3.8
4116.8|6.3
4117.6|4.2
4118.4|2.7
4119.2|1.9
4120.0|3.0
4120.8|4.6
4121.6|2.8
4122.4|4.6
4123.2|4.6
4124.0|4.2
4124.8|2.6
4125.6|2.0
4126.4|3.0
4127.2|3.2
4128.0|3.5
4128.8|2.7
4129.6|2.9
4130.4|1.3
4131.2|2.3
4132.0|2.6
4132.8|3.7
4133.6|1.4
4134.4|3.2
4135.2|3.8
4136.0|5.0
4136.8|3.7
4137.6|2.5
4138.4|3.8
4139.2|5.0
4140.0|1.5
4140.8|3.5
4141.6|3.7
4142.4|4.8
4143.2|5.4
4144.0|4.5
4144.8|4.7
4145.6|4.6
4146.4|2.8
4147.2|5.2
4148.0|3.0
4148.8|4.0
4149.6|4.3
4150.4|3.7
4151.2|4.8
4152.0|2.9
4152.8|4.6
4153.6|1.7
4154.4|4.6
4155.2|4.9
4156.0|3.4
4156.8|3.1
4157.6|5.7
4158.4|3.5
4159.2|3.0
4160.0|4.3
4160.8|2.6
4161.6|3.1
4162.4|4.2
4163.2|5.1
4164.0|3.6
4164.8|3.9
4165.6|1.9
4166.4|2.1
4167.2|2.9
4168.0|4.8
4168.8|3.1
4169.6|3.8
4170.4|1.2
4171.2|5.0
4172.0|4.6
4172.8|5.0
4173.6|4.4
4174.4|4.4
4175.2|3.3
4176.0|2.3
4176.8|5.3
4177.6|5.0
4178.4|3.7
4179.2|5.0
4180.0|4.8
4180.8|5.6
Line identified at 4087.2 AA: [O II] 3727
